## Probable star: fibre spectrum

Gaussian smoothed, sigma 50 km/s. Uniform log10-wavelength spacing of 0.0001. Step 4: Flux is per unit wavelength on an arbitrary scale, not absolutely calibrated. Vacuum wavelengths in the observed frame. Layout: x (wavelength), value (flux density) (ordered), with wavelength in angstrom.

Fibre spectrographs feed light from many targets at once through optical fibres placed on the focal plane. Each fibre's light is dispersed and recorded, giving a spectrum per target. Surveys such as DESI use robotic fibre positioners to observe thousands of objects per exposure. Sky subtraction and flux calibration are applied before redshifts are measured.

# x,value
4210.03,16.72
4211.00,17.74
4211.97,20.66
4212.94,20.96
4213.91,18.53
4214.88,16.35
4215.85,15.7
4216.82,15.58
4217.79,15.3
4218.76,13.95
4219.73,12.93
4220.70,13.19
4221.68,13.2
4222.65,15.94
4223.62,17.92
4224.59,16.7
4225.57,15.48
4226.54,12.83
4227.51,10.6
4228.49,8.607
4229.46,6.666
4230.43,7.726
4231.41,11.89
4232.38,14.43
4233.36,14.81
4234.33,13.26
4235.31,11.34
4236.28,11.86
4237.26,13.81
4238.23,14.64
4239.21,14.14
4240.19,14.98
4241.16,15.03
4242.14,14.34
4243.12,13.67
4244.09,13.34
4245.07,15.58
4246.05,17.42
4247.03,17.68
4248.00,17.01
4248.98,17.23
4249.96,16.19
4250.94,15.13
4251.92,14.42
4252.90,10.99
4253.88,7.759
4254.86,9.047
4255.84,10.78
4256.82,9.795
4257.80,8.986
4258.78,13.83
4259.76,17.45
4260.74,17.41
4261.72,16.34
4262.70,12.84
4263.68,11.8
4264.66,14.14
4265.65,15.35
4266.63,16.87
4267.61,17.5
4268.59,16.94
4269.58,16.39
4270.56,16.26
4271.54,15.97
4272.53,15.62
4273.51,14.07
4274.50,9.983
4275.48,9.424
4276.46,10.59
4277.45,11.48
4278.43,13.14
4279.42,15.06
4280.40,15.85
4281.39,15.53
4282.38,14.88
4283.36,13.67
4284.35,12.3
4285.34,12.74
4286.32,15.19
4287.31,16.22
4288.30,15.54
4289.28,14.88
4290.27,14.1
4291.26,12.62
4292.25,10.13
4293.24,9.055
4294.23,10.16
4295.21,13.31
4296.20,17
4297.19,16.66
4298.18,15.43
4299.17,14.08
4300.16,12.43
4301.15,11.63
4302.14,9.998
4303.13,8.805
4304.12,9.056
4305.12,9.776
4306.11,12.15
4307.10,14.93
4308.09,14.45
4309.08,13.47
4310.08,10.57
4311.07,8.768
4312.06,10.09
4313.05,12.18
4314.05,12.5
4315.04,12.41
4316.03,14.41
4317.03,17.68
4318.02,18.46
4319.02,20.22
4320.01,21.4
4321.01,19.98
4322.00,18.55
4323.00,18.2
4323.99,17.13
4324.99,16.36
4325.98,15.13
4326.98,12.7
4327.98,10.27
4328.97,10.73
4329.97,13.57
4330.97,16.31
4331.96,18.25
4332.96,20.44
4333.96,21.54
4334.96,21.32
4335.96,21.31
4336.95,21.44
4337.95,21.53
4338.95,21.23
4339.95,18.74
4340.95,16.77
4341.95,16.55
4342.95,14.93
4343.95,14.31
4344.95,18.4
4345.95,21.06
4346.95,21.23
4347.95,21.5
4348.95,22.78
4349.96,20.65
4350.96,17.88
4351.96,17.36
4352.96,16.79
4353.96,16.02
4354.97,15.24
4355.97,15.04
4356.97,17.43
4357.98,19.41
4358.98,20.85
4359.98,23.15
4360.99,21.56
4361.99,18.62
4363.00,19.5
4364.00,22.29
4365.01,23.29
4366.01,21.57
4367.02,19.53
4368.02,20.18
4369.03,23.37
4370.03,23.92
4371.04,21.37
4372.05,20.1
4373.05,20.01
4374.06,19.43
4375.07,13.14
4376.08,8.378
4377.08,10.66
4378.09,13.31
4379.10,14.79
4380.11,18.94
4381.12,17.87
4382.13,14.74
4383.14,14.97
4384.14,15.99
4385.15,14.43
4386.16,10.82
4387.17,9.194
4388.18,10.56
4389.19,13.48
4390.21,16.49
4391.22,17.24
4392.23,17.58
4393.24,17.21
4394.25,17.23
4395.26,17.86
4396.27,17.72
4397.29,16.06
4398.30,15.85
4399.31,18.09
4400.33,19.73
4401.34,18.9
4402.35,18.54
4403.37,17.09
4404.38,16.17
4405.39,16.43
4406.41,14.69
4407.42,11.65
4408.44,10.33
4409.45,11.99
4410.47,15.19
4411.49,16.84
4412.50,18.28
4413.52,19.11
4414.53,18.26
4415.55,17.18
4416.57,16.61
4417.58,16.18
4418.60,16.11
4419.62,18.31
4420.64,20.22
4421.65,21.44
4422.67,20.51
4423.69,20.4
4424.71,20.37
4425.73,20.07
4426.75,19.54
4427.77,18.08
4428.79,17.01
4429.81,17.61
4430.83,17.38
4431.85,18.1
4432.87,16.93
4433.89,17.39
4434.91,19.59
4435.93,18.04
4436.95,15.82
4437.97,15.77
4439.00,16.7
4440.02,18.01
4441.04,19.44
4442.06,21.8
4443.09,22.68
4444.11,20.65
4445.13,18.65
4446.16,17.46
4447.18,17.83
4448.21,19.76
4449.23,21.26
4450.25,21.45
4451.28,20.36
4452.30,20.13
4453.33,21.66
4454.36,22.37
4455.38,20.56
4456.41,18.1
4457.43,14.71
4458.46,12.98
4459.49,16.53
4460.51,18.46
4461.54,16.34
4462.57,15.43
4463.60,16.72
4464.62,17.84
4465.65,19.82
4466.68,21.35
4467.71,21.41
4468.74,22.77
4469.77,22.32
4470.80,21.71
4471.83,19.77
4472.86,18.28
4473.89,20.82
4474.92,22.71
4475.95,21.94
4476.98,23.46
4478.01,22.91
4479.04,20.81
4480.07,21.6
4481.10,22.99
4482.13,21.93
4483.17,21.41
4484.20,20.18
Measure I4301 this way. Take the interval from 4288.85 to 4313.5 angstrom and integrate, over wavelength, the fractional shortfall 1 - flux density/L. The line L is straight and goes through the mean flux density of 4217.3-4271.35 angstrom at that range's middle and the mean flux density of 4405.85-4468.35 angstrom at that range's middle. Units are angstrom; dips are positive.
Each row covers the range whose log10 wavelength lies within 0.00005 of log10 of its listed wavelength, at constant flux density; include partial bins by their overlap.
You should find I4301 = 4.75 angstrom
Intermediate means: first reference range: 13.9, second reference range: 18.1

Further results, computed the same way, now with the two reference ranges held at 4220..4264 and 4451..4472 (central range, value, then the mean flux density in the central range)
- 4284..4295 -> 1.27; 13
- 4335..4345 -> -1.66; 18.7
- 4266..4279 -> 0.08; 14.2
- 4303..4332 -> 2.18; 14.3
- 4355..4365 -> -1.94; 19.7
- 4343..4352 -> -1.75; 19.3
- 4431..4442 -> 0.42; 17.8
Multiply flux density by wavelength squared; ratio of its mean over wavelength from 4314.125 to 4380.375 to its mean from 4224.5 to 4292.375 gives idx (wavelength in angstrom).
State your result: 1.38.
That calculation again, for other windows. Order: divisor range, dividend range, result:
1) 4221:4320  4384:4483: 1.44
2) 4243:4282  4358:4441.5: 1.31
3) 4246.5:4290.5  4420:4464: 1.44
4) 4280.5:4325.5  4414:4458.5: 1.43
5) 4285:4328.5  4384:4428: 1.26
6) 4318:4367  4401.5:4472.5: 1.03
